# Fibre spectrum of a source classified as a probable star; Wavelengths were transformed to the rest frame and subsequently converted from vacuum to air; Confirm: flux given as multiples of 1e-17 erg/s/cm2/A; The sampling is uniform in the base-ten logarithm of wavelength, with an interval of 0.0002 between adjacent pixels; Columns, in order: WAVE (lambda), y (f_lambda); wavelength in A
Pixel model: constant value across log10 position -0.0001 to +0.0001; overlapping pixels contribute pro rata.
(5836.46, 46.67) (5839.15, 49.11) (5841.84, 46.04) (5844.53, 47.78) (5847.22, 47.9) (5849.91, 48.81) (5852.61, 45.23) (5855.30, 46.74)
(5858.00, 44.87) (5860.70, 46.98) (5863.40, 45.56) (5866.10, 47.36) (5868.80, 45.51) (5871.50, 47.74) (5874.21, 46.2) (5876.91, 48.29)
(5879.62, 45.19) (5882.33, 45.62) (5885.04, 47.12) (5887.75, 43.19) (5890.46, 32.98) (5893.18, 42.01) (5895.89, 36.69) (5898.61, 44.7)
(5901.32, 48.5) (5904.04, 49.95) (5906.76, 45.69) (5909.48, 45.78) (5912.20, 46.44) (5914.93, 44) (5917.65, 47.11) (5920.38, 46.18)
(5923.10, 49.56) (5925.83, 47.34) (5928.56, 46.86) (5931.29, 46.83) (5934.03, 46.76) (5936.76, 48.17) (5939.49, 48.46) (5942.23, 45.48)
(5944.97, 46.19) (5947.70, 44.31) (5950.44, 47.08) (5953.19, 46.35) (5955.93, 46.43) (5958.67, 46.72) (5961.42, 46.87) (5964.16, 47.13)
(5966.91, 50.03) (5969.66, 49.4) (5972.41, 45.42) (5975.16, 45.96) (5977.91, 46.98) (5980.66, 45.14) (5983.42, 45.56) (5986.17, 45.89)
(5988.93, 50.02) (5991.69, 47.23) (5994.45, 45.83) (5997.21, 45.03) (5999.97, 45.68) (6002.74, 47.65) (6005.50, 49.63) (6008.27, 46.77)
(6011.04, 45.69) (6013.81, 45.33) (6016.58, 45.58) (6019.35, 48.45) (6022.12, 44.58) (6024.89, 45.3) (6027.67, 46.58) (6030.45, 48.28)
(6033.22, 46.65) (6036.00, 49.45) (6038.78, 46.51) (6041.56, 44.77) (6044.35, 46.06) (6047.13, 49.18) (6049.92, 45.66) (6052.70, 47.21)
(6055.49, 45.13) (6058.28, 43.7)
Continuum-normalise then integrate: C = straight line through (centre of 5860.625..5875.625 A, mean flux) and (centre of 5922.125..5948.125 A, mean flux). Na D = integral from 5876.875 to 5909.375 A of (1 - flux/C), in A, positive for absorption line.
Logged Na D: 1.9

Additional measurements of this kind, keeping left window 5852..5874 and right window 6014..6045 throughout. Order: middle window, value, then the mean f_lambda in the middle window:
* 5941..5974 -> -0.26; 46.8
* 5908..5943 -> -0.37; 46.9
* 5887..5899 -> 1.80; 39.3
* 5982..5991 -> -0.13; 47.1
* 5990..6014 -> -0.08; 46.6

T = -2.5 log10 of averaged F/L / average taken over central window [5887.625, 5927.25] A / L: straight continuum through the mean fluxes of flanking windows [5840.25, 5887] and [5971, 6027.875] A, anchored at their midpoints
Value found 0.043 mag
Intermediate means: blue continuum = 46.6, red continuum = 46.4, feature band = 44.7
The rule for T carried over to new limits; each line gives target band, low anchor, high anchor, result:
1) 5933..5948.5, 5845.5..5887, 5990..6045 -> 0.00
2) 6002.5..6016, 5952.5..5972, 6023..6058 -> 0.00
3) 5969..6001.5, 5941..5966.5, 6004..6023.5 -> 0.00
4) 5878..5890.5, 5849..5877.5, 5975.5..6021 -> 0.06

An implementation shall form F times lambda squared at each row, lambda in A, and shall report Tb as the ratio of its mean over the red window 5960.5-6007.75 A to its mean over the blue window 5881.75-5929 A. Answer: 1.1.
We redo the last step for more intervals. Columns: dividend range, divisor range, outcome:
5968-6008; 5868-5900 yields 1.11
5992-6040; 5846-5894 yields 1.08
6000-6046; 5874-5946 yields 1.06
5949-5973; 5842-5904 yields 1.08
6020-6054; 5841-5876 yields 1.06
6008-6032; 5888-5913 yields 1.11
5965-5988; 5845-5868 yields 1.05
